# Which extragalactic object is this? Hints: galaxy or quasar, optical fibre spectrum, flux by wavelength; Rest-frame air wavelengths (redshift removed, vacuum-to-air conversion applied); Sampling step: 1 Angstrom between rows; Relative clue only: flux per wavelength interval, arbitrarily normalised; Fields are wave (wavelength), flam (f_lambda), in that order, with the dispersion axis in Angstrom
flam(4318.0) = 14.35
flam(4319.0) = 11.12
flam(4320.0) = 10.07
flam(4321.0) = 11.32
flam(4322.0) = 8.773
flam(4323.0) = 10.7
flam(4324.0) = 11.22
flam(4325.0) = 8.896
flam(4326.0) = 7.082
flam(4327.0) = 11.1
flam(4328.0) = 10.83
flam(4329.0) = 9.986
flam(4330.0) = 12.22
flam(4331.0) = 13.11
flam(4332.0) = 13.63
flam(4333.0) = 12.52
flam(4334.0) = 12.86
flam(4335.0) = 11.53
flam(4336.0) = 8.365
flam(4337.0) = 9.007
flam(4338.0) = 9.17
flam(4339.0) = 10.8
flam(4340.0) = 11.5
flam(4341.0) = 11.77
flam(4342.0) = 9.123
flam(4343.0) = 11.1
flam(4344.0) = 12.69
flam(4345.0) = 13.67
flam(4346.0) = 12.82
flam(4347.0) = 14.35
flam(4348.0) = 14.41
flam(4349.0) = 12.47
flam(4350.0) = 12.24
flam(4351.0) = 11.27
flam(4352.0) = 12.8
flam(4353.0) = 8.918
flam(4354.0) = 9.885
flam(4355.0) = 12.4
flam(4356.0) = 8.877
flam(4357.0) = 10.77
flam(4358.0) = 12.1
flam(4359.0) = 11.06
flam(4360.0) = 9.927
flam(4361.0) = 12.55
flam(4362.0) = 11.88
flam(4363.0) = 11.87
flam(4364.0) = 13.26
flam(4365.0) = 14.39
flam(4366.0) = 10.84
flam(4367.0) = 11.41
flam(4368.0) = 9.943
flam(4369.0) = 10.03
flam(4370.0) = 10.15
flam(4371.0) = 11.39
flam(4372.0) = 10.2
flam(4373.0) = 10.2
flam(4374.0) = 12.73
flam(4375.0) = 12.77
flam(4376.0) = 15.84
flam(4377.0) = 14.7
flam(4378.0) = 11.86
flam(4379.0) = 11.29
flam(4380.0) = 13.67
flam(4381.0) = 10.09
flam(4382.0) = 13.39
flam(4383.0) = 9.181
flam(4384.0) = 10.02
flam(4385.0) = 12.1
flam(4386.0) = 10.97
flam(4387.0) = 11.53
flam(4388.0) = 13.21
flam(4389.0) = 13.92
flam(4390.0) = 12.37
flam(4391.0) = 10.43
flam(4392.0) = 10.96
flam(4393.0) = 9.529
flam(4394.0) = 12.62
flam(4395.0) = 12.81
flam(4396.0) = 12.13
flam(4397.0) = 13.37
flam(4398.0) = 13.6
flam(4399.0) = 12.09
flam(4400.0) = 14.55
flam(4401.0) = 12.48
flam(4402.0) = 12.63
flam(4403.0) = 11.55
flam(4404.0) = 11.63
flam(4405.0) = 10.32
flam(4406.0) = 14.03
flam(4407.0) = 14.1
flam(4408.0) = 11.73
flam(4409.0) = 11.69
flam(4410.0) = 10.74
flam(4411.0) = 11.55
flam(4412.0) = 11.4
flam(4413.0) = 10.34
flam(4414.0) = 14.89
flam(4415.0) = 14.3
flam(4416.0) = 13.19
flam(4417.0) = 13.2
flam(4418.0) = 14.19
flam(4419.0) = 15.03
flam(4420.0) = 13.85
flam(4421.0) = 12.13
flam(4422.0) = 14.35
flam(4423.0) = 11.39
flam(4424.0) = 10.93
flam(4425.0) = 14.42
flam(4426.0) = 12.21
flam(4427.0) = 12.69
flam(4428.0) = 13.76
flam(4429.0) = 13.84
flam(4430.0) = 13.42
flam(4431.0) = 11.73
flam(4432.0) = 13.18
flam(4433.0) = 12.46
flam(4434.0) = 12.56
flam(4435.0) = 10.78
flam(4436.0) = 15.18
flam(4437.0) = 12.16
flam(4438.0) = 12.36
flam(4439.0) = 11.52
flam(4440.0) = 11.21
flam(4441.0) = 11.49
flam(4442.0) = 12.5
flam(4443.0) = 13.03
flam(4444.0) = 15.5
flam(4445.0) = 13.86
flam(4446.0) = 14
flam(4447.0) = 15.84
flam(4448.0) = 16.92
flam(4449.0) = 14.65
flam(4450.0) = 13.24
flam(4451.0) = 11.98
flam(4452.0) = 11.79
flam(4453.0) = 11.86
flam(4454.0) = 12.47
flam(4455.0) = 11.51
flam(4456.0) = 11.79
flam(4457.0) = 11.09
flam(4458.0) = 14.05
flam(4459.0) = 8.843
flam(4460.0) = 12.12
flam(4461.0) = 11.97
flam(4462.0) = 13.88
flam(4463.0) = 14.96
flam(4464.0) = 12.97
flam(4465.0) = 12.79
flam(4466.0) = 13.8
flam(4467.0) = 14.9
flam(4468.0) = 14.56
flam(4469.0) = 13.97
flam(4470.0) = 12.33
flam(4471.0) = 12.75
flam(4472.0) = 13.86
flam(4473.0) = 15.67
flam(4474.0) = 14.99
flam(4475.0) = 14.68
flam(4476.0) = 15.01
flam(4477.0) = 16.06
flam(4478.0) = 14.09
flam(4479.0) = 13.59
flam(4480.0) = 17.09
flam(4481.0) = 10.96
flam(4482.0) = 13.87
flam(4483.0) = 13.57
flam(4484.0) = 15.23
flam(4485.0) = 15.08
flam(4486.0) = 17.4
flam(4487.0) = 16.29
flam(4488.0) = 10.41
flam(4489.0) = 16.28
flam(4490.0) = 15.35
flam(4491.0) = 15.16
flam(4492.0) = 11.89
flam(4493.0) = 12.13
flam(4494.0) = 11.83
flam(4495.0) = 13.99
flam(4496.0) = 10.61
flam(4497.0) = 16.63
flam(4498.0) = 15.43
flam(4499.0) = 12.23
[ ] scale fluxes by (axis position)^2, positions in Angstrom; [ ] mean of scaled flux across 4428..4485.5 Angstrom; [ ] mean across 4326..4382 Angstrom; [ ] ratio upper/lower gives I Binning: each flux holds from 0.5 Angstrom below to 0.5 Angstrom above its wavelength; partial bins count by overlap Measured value 1.21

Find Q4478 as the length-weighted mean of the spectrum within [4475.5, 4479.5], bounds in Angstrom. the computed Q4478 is 14.7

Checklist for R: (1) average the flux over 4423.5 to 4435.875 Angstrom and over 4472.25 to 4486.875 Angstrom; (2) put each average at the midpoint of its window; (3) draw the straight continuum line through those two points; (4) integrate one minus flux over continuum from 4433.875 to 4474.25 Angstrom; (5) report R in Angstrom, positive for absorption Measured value 1.90 Angstrom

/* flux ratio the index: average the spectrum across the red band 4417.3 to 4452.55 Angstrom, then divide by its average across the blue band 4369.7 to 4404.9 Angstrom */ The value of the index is 1.09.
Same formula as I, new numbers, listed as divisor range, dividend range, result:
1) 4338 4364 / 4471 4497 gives 1.30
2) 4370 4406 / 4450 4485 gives 1.15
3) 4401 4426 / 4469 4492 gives 1.18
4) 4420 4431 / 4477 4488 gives 1.16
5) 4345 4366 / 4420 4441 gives 1.09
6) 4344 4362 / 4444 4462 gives 1.14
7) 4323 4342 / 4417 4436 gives 1.26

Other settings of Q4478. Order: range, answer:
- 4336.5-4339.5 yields 9.66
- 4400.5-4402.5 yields 12.6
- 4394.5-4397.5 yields 12.8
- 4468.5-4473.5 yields 13.7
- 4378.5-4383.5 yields 11.5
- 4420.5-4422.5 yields 13.2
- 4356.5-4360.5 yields 11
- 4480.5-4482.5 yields 12.4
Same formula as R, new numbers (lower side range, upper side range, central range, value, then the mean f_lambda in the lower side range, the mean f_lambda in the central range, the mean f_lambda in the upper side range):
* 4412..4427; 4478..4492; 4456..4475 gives 1.1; 13.1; 13.3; 14.5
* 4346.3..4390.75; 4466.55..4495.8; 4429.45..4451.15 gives 0.2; 11.8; 13.2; 14.2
